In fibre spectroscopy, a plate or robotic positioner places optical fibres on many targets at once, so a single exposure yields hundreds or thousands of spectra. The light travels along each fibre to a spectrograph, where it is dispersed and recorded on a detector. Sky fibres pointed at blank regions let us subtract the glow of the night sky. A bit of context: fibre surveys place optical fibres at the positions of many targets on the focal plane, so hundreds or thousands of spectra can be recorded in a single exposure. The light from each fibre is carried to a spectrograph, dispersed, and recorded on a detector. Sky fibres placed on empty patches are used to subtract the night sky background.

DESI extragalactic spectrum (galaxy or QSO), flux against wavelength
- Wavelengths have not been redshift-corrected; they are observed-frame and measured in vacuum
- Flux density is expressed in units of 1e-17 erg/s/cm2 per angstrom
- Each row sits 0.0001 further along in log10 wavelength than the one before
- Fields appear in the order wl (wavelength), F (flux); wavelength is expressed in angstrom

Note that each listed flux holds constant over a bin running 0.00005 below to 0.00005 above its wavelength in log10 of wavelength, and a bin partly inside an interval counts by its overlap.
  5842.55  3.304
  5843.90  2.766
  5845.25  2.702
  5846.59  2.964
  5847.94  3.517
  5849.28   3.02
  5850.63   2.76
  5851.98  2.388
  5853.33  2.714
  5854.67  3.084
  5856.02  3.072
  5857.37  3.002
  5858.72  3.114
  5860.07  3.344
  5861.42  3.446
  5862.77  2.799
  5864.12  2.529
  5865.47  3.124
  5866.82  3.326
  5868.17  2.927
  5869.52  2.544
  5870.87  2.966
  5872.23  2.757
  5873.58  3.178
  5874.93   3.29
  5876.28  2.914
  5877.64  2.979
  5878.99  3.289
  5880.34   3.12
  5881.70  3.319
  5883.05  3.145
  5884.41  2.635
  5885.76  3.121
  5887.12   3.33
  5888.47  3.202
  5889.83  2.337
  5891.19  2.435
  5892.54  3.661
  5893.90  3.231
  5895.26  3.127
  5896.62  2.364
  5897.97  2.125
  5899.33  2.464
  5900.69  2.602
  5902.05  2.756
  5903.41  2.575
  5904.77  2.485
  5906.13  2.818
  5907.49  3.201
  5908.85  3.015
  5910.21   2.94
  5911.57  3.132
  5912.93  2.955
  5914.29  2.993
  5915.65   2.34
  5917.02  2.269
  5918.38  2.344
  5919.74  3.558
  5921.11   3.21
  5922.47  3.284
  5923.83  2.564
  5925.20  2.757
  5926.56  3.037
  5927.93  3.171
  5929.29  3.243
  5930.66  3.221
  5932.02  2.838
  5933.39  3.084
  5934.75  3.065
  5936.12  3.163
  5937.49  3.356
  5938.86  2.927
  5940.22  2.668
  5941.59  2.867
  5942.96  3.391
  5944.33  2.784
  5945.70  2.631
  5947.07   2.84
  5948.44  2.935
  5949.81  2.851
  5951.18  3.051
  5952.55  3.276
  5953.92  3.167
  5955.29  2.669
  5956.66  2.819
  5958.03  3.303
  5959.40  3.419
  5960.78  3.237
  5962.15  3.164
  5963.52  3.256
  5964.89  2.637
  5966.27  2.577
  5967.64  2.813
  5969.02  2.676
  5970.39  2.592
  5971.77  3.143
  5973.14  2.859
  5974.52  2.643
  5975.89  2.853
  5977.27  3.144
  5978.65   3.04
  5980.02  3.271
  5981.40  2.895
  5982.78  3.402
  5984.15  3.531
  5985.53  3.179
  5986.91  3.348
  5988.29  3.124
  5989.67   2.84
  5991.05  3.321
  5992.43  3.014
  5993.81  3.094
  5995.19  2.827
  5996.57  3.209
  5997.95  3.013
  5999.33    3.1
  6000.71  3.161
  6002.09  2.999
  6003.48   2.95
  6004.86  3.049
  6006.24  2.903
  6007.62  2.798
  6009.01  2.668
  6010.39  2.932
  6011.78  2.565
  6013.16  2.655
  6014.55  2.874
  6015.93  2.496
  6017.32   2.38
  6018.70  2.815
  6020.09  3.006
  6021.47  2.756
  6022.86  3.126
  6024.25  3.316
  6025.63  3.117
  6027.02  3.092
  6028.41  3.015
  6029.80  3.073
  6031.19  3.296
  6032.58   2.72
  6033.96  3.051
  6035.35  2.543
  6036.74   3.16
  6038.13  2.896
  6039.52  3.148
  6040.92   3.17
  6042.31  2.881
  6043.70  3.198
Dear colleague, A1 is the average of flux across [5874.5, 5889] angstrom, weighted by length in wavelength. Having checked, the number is 3.12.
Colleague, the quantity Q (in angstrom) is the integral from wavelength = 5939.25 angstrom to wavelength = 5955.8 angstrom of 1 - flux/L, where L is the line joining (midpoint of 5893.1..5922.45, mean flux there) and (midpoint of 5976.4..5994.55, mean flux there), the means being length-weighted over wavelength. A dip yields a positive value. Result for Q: 0.3 angstrom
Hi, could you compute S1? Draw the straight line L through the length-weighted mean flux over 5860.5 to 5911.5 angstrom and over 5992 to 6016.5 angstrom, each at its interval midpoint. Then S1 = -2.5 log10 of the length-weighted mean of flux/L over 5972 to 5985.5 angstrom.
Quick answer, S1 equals -0.06 mag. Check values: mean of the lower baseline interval 2.93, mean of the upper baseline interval 2.91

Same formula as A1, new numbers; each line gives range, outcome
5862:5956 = 2.93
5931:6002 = 3.02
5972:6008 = 3.06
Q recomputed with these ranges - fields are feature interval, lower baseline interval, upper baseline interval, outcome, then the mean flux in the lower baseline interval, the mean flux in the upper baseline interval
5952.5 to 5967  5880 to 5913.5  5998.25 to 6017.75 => -0.9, 2.88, 2.83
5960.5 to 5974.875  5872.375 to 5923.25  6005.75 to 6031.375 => 0.1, 2.91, 2.88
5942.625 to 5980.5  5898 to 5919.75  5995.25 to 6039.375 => -1.8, 2.73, 2.93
